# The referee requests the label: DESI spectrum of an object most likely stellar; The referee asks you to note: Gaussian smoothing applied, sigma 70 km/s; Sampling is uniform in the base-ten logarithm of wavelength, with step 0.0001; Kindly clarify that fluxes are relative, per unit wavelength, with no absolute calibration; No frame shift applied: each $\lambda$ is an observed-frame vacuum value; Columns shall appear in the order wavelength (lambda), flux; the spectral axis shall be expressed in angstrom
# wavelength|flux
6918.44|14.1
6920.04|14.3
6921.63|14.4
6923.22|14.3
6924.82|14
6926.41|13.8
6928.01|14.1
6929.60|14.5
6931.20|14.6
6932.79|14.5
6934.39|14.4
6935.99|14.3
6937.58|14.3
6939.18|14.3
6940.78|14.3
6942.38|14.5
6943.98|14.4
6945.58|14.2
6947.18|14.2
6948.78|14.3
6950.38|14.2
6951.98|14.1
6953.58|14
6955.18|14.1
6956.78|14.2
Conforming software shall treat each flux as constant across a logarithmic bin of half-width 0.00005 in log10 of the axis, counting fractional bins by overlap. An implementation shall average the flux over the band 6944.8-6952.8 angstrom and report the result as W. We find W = 14.2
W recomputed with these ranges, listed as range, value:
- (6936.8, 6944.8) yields 14.3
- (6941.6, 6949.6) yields 14.3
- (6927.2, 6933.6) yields 14.4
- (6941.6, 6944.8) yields 14.4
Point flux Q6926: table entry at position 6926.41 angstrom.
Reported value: 13.8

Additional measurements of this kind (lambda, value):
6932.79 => 14.5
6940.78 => 14.3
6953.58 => 14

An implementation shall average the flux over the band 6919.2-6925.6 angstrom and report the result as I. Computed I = 14.2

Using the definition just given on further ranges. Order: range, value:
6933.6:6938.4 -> 14.3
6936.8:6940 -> 14.3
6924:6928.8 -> 14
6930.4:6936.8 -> 14.5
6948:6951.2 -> 14.3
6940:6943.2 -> 14.4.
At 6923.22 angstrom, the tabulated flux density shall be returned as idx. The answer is 14.3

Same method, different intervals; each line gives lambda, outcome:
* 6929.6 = 14.5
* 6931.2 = 14.6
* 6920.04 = 14.3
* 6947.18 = 14.2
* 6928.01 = 14.1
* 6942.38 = 14.5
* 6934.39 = 14.4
